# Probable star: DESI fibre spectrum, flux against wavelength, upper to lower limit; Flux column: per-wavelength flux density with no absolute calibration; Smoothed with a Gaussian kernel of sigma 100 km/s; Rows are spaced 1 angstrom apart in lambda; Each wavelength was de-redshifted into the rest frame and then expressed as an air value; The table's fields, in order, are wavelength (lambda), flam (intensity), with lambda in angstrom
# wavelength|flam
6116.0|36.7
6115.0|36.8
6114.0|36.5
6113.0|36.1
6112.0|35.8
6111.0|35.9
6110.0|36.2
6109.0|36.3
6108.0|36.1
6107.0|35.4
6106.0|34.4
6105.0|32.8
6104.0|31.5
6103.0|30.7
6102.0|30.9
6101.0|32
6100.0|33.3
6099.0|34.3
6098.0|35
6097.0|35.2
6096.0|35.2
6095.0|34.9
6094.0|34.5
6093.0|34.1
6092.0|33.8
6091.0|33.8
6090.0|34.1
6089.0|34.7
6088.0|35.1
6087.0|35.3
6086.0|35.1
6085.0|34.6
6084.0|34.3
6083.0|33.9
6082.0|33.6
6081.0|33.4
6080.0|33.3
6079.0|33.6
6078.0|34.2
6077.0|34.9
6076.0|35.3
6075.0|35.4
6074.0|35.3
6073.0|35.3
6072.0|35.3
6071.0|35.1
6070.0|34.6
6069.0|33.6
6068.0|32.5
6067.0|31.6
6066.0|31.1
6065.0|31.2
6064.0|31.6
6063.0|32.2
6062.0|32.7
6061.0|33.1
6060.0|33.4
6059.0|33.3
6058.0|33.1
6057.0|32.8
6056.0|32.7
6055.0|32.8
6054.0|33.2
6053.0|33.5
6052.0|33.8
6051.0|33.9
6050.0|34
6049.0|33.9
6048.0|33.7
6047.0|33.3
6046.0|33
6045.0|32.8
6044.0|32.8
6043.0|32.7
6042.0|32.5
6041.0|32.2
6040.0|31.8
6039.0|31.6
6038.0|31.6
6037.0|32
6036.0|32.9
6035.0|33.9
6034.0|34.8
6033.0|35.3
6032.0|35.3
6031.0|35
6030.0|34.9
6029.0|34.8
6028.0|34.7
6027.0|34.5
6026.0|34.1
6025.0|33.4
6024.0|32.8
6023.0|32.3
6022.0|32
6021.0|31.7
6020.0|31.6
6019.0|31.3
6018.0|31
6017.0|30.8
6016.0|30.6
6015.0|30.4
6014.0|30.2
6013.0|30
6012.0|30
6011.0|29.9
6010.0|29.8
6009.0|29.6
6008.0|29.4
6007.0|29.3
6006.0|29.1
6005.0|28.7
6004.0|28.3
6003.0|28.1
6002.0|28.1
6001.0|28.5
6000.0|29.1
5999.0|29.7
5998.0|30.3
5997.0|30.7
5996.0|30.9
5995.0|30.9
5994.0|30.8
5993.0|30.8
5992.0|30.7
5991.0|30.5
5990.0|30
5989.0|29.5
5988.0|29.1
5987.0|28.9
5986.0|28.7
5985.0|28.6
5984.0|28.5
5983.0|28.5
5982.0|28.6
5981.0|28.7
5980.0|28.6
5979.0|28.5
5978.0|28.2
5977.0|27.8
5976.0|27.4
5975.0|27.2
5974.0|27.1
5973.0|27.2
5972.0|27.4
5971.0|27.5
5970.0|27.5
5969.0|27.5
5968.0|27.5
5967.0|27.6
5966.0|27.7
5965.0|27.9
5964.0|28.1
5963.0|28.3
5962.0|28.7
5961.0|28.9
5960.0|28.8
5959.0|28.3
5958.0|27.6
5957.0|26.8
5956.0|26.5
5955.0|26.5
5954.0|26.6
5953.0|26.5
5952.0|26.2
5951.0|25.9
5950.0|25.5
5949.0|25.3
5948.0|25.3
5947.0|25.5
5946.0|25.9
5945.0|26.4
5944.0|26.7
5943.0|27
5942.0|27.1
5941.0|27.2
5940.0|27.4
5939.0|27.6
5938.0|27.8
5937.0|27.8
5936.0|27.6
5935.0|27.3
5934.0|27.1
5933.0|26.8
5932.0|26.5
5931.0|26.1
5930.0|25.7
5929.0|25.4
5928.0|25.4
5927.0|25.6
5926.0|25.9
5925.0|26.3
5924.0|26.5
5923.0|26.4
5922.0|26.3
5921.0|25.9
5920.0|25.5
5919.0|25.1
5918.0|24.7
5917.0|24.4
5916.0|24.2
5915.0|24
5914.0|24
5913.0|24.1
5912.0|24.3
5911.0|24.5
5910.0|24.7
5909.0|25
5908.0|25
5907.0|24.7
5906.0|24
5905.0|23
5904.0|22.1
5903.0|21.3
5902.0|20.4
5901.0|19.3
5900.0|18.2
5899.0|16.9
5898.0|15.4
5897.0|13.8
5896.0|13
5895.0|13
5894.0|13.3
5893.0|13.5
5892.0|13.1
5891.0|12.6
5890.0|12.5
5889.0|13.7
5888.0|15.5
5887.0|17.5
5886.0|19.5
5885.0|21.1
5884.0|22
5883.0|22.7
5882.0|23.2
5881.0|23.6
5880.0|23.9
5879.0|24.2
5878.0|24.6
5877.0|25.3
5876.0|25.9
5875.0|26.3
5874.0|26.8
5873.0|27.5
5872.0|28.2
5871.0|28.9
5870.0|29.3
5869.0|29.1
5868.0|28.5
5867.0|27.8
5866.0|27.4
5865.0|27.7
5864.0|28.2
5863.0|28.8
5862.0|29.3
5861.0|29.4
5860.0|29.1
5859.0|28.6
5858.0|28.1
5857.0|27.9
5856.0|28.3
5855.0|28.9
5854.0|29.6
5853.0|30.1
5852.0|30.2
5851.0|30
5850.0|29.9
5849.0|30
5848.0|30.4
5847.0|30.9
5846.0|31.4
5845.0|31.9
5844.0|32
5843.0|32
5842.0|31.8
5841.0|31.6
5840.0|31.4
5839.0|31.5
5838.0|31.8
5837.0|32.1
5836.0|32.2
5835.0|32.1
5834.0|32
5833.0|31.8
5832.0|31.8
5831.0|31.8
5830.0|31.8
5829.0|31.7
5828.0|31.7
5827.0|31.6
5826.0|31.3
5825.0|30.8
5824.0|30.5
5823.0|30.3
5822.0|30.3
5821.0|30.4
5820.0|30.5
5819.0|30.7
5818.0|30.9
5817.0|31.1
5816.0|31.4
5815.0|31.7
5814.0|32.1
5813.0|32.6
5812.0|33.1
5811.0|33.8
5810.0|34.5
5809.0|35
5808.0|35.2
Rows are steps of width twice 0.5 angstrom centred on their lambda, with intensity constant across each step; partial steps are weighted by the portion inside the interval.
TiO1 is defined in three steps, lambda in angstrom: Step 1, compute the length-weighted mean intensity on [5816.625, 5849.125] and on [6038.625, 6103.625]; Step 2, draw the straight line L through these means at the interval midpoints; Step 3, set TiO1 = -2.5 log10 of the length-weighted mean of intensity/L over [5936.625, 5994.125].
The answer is 0.17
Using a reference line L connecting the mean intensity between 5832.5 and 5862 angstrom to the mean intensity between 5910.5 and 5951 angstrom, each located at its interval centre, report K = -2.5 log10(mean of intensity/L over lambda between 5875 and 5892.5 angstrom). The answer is 0.38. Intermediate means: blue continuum 30.6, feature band 20.2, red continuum 26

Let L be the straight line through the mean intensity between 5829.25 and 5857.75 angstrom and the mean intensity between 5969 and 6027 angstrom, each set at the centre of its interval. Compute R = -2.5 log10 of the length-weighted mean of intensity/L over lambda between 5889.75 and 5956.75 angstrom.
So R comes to 0.27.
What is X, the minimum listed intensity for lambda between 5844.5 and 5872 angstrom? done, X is 27.4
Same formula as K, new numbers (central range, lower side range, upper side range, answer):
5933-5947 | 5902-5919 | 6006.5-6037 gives -0.04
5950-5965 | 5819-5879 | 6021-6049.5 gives 0.17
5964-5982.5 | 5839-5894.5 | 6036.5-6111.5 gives 0.08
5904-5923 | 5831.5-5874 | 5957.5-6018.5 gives 0.20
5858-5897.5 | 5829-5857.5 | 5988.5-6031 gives 0.33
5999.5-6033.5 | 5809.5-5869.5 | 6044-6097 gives 0.06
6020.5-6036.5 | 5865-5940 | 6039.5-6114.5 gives -0.10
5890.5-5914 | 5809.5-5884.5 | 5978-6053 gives 0.48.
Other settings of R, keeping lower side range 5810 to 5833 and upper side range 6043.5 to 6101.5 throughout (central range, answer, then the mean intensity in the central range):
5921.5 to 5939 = 0.220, 26.5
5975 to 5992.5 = 0.146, 28.8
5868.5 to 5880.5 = 0.198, 26.7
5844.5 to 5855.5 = 0.052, 30.3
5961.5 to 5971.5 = 0.179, 27.8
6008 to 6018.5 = 0.104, 30.2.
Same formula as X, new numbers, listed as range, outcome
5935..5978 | 25.3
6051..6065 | 31.2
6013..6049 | 30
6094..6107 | 30.7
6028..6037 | 32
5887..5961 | 12.5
